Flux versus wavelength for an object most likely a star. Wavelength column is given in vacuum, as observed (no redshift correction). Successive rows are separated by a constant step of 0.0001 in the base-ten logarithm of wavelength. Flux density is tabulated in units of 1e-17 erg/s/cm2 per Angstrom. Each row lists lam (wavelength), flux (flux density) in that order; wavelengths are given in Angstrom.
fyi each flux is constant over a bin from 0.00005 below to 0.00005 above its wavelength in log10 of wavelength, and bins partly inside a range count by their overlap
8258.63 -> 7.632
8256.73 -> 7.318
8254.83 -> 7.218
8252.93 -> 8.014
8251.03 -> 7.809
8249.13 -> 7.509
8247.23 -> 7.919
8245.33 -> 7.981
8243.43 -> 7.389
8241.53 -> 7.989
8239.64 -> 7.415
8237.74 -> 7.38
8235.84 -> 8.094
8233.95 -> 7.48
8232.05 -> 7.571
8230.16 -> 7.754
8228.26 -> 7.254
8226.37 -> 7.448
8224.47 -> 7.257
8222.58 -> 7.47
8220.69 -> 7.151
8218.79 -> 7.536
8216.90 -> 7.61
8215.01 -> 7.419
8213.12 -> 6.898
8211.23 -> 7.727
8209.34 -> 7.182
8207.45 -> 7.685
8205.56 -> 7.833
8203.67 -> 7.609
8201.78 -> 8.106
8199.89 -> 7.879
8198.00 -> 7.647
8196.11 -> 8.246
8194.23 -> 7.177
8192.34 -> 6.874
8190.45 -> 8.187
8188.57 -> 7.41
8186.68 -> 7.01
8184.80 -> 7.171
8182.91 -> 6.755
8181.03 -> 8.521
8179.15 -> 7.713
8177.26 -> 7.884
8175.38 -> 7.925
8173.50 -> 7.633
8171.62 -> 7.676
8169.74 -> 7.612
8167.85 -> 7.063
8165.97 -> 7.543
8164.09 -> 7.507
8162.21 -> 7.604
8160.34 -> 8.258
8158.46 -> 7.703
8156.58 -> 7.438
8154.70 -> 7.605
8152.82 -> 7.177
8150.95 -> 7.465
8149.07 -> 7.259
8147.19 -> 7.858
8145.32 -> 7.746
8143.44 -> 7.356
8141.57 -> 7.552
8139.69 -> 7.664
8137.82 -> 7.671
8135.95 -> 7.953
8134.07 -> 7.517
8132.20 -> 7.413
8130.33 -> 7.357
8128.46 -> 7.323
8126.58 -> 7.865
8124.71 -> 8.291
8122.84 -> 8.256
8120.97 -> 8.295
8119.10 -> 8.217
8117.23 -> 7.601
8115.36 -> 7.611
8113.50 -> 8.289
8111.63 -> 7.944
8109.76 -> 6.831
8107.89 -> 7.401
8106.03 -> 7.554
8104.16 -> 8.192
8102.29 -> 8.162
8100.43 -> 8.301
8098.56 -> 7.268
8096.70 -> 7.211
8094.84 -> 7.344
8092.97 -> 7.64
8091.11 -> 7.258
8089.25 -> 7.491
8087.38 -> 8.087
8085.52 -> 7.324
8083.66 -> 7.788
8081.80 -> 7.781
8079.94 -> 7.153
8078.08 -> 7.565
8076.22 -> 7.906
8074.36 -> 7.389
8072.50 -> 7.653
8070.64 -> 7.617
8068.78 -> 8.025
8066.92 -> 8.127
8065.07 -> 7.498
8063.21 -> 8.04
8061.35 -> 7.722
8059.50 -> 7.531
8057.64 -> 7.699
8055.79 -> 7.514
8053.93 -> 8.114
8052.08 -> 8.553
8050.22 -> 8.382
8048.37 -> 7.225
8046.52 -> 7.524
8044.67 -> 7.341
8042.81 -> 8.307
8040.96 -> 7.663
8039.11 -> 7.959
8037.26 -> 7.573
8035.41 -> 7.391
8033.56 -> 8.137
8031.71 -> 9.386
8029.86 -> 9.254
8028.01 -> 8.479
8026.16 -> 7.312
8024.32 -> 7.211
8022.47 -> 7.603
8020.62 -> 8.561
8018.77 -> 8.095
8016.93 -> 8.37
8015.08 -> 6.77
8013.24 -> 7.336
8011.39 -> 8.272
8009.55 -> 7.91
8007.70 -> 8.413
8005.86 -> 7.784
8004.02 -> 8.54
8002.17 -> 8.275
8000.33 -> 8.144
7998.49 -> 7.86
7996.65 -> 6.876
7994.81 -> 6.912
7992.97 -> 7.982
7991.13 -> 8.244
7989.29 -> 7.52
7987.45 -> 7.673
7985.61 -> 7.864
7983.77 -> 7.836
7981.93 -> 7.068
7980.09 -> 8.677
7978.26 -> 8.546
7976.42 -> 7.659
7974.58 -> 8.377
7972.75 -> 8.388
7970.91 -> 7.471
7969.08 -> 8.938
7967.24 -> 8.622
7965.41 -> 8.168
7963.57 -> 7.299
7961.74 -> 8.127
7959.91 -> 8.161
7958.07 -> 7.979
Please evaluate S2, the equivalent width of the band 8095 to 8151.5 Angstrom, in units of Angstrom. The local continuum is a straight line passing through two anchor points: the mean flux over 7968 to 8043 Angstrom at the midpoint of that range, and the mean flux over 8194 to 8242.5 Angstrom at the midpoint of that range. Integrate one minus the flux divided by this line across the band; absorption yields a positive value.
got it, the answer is 0.3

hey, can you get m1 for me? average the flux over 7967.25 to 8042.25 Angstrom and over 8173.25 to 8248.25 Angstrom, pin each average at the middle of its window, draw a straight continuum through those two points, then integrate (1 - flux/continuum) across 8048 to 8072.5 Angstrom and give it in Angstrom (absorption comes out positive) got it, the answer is 0.0 Angstrom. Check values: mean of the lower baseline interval 7.97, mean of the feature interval 7.86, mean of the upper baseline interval 7.58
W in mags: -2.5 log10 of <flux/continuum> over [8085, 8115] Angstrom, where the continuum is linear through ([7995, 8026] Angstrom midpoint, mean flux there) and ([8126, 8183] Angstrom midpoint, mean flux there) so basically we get 0.01 mag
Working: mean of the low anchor 7.84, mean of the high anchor 7.61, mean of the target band 7.65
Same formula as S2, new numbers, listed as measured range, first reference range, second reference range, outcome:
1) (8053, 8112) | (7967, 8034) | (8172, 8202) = 1.3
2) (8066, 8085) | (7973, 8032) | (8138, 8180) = 0.2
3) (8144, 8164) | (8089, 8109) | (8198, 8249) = 0.0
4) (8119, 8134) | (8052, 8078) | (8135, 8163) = -0.3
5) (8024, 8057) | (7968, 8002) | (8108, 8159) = -0.7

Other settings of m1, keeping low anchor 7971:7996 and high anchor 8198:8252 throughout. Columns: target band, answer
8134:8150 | 0.1 Angstrom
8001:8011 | -0.4 Angstrom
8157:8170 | 0.1 Angstrom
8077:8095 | 0.5 Angstrom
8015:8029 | -0.1 Angstrom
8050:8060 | -0.2 Angstrom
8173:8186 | 0.0 Angstrom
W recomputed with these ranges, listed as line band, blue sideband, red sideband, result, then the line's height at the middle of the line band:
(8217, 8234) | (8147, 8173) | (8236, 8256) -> 0.03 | 7.64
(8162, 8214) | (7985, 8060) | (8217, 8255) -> 0.01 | 7.66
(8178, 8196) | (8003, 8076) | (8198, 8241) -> 0.02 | 7.61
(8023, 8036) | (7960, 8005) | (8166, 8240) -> -0.04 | 7.88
